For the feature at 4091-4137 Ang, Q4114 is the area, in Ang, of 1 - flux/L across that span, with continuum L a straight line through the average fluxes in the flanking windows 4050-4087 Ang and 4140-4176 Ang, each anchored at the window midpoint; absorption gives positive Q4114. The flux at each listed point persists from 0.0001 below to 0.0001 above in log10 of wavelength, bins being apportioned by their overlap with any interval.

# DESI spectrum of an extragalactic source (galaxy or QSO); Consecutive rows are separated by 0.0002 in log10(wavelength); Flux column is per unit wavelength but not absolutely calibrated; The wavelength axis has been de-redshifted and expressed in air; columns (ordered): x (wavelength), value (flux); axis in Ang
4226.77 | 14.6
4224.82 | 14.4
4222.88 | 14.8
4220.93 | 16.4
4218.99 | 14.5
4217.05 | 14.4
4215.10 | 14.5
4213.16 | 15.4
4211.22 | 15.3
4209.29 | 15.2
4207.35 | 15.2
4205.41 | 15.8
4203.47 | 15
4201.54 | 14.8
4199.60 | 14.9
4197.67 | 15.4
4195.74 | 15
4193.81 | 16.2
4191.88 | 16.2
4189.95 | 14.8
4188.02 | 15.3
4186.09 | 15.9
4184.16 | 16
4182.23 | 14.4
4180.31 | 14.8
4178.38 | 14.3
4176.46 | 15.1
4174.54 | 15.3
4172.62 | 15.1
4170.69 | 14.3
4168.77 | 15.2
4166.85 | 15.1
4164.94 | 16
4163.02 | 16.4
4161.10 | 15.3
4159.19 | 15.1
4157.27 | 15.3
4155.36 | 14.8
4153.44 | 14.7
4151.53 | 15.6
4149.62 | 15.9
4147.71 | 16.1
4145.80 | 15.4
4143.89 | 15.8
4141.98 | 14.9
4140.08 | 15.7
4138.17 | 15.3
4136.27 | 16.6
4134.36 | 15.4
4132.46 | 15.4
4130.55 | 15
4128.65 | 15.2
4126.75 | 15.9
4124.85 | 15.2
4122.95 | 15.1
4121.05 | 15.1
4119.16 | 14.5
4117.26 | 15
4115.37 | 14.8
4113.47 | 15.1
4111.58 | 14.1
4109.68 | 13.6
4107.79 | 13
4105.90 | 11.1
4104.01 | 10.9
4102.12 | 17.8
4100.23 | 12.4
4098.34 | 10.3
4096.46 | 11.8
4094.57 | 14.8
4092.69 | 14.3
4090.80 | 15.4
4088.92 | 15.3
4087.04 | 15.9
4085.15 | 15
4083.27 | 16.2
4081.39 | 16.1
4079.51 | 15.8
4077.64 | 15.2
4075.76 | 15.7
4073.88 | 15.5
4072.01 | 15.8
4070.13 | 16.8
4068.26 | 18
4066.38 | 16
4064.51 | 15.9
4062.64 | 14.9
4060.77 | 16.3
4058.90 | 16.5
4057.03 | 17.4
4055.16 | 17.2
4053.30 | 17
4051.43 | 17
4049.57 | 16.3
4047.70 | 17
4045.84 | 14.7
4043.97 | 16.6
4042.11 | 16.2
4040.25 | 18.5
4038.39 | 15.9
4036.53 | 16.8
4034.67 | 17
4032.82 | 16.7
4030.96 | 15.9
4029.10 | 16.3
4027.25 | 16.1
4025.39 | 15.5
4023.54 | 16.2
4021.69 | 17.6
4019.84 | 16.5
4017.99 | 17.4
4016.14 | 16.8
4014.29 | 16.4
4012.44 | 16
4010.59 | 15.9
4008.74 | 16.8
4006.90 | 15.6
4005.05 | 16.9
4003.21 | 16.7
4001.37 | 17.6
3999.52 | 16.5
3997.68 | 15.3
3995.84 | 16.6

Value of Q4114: 4.4 Ang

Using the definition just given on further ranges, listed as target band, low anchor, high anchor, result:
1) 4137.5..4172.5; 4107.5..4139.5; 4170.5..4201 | -0.6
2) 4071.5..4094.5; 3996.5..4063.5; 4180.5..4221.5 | 0.9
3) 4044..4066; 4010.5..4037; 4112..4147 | -0.3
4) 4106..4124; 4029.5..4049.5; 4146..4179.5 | 1.6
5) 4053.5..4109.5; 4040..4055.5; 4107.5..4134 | 2.7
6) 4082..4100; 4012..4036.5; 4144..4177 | 1.9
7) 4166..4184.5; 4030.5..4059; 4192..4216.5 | 0.7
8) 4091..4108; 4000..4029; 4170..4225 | 3.0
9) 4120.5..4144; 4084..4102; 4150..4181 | -1.2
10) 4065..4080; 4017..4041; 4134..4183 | 0.1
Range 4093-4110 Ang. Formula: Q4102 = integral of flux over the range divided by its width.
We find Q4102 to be 12.9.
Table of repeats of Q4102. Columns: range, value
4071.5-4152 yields 14.9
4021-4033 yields 16.3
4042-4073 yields 16.5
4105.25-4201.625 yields 15.1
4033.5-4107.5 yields 15.5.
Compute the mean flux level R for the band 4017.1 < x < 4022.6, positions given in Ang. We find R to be 17.2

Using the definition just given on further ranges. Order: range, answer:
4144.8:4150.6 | 15.8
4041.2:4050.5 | 16.2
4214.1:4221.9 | 14.9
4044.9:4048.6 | 15.8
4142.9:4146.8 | 15.6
